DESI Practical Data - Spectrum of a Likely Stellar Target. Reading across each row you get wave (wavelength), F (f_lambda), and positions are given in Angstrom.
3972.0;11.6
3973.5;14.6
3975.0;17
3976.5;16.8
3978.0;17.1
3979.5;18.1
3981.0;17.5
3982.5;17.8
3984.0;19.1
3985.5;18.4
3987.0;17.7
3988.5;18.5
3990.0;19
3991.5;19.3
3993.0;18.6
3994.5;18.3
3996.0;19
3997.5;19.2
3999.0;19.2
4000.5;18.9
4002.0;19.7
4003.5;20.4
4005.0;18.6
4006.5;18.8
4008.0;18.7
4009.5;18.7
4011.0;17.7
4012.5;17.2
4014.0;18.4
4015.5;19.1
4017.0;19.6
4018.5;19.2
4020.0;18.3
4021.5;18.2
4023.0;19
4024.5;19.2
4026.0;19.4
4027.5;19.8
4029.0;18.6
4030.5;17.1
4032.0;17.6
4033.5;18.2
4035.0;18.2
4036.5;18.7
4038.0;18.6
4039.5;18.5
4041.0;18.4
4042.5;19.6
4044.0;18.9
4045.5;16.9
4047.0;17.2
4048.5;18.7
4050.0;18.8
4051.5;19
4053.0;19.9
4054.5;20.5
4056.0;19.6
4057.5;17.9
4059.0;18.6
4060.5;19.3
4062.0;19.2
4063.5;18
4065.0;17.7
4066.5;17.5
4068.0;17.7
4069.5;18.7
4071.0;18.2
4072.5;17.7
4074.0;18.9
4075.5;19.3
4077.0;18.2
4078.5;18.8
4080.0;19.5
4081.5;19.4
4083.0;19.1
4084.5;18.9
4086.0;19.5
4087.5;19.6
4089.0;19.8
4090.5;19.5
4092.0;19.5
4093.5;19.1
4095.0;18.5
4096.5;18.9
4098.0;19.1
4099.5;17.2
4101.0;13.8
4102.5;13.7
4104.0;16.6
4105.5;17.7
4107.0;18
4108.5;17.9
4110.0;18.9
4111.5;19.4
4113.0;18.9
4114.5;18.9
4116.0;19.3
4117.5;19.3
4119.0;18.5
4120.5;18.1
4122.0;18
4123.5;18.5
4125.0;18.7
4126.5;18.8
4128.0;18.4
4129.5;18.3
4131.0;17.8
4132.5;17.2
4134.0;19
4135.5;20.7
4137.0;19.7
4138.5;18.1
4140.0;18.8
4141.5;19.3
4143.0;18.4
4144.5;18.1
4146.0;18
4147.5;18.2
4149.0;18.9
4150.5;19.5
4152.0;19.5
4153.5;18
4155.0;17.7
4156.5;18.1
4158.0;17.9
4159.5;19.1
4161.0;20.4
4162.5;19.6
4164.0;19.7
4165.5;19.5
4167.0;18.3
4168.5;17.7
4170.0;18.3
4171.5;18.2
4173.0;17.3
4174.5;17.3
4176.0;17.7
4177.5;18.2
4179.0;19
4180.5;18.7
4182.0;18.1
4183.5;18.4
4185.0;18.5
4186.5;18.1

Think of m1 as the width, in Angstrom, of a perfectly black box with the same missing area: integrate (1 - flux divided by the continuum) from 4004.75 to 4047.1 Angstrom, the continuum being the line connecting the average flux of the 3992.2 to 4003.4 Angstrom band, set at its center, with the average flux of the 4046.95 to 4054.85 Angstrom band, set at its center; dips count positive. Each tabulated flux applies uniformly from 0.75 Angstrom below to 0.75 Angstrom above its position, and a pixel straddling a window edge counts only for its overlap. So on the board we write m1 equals 1.3 Angstrom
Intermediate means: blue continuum 19.1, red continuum 19.1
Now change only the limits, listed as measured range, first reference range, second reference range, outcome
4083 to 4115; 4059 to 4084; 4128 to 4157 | 0.54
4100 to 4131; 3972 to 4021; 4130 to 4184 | 0.87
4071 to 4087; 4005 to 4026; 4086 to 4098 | 0.22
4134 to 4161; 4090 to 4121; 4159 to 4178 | -0.51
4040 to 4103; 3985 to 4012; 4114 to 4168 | 0.72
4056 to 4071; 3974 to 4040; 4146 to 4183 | 0.13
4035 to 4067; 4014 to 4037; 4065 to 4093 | 0.19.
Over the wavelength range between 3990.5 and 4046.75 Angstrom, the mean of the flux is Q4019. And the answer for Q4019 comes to 18.7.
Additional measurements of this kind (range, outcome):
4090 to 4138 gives 18.3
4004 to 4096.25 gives 18.7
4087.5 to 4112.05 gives 18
